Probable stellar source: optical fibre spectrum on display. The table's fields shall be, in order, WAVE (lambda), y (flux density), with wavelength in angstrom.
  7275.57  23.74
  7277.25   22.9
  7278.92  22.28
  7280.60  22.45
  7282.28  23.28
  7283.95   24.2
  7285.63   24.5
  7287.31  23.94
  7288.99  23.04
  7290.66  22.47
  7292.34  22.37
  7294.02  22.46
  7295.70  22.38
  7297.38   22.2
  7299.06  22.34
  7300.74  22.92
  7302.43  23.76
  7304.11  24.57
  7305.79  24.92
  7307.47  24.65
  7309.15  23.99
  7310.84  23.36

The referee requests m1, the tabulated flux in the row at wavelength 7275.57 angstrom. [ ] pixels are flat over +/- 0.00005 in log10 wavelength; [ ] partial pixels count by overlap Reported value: 23.74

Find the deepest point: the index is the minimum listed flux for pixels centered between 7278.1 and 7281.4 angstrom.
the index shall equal 22.28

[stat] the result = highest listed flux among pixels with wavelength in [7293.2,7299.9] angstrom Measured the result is 22.46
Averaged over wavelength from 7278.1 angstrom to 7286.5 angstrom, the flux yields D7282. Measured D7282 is 23.3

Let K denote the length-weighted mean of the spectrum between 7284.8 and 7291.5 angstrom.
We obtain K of 23.5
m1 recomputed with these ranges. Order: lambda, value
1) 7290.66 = 22.47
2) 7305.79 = 24.92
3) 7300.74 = 22.92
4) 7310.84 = 23.36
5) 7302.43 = 23.76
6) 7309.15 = 23.99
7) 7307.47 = 24.65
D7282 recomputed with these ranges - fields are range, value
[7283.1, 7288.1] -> 24.2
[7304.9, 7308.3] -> 24.8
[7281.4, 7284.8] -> 23.7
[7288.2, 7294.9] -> 22.6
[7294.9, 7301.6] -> 22.4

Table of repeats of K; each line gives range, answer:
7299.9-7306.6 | 24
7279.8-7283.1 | 22.8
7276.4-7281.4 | 22.5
